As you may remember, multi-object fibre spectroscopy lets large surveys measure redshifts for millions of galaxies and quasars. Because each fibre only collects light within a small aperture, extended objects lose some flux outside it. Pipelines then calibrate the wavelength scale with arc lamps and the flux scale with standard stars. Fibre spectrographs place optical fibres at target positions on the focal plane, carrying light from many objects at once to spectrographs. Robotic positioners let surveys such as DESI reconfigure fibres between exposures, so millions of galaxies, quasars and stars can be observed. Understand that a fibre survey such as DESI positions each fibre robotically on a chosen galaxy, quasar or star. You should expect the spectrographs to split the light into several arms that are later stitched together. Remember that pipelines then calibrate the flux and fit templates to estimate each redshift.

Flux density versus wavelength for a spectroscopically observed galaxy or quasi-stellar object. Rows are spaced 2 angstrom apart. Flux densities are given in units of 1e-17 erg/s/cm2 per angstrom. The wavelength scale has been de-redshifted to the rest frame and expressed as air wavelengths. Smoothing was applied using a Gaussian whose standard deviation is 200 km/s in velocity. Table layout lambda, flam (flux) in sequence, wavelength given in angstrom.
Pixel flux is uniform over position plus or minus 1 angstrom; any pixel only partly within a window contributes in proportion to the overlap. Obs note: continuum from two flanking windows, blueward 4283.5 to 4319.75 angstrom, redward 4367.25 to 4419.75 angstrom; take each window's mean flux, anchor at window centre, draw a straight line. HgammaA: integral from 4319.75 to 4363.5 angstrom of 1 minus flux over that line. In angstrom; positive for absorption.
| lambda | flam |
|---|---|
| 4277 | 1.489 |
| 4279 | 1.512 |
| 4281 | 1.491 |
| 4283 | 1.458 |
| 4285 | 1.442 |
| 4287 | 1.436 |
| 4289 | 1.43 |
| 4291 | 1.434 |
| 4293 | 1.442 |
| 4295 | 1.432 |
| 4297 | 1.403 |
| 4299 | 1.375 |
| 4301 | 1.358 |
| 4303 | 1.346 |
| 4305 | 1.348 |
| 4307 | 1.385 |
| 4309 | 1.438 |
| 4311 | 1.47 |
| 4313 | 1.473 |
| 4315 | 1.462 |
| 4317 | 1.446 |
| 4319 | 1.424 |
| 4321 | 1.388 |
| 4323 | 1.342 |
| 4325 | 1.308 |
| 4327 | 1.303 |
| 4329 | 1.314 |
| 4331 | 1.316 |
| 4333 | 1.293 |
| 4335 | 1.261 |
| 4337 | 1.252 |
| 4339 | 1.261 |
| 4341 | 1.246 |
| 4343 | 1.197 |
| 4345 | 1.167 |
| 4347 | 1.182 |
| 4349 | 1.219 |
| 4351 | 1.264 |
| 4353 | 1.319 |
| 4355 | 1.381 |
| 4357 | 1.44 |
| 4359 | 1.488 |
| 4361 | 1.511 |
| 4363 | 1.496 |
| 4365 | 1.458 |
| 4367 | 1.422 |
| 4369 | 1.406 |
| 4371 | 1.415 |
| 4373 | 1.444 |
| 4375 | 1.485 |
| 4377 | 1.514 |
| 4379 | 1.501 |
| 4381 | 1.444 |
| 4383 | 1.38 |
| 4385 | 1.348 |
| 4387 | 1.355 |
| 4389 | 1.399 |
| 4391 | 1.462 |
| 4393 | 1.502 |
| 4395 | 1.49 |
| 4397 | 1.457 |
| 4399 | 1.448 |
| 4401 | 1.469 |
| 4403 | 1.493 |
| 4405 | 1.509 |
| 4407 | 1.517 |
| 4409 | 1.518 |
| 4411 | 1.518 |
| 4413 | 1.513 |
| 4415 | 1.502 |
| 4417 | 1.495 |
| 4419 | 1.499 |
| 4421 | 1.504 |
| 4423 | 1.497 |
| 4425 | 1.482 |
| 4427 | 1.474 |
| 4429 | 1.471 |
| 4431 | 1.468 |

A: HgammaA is 3.8 angstrom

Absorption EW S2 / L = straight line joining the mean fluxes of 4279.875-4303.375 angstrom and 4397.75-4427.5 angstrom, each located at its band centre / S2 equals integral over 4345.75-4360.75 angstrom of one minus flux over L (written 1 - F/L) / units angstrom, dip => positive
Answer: 1.3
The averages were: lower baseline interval 1.42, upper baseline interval 1.5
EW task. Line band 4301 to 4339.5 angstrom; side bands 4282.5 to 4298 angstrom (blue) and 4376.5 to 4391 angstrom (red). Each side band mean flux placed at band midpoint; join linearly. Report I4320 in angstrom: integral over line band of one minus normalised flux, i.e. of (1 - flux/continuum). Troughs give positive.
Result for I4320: 1.9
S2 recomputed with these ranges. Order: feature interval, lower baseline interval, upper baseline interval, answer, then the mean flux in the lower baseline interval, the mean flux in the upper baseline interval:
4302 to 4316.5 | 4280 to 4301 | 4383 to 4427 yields 0.2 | 1.43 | 1.47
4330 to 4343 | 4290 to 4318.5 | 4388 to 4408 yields 1.5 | 1.42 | 1.47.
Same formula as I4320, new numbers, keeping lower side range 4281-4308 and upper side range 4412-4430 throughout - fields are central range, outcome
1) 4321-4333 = 0.9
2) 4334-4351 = 2.5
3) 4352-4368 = 0.2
